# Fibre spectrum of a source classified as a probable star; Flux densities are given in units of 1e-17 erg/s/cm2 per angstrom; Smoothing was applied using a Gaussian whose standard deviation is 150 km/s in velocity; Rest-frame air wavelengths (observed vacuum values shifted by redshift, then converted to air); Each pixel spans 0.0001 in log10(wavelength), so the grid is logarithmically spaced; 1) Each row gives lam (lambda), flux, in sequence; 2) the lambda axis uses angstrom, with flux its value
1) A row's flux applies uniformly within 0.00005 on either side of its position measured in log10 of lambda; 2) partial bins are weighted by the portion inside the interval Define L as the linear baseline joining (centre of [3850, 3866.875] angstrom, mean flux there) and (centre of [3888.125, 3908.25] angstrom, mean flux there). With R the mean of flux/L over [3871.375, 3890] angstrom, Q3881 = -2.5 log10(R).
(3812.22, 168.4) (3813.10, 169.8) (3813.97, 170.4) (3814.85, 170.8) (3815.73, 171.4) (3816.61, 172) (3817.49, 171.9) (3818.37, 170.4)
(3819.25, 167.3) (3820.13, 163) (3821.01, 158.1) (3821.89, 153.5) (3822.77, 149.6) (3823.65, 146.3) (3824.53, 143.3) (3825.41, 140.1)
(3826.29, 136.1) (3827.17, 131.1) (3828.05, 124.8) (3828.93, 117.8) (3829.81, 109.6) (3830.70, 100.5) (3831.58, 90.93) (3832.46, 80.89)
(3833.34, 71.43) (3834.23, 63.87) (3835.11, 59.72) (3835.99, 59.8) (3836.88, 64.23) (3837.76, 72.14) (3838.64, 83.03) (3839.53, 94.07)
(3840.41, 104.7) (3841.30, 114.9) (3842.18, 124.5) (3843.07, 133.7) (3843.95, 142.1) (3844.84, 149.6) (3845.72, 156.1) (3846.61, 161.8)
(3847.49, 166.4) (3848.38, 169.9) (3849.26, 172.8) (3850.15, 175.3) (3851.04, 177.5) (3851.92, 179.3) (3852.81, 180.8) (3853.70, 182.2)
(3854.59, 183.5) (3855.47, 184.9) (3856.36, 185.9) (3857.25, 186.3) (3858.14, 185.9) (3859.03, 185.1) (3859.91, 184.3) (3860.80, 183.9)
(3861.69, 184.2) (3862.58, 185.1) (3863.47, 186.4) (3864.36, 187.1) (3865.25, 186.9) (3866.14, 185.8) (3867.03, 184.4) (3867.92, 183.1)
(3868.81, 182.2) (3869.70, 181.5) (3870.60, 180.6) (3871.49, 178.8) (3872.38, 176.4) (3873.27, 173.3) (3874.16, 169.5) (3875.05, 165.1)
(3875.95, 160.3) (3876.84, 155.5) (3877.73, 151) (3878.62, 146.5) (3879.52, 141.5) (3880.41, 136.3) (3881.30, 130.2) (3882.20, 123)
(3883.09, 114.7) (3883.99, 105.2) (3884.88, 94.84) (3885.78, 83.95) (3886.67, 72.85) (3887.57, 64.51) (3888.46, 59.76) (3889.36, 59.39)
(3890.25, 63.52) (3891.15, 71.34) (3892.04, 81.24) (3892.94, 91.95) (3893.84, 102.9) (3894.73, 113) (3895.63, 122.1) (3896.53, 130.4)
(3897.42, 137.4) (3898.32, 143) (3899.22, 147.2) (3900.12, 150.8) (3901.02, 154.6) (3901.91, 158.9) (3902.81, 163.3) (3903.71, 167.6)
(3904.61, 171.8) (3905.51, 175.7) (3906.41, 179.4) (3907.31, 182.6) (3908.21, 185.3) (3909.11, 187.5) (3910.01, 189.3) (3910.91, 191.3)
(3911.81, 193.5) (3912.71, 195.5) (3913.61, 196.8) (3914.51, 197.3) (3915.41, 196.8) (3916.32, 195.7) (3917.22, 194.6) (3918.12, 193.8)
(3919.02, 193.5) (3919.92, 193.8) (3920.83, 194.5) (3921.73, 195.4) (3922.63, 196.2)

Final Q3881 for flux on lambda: 0.24 mag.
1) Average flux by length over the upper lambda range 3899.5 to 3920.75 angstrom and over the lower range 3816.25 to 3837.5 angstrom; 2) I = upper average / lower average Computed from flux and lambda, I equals 1.50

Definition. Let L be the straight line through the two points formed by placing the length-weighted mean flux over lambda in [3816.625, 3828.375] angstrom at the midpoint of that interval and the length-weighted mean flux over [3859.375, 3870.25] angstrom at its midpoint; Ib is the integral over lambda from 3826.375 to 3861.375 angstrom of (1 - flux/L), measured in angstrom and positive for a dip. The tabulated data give 7.0 angstrom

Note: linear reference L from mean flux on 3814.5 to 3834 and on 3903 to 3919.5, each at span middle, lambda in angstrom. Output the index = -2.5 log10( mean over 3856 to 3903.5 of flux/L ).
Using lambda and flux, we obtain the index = 0.17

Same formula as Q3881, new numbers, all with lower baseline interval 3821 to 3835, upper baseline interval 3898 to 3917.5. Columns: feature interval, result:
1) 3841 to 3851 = -0.17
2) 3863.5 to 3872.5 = -0.23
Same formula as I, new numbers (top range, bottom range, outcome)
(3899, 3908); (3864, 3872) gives 0.91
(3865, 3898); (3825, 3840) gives 1.39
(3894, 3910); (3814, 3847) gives 1.25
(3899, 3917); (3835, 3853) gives 1.37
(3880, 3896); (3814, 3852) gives 0.71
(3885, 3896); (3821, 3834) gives 0.68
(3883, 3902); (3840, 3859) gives 0.64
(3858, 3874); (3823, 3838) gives 1.80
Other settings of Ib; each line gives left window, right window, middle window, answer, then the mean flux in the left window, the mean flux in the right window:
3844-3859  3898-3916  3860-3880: 0.1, 174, 177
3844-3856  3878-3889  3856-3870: -3.8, 171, 106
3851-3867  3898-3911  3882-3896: 6.9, 184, 170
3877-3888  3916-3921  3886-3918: 3.3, 115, 194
